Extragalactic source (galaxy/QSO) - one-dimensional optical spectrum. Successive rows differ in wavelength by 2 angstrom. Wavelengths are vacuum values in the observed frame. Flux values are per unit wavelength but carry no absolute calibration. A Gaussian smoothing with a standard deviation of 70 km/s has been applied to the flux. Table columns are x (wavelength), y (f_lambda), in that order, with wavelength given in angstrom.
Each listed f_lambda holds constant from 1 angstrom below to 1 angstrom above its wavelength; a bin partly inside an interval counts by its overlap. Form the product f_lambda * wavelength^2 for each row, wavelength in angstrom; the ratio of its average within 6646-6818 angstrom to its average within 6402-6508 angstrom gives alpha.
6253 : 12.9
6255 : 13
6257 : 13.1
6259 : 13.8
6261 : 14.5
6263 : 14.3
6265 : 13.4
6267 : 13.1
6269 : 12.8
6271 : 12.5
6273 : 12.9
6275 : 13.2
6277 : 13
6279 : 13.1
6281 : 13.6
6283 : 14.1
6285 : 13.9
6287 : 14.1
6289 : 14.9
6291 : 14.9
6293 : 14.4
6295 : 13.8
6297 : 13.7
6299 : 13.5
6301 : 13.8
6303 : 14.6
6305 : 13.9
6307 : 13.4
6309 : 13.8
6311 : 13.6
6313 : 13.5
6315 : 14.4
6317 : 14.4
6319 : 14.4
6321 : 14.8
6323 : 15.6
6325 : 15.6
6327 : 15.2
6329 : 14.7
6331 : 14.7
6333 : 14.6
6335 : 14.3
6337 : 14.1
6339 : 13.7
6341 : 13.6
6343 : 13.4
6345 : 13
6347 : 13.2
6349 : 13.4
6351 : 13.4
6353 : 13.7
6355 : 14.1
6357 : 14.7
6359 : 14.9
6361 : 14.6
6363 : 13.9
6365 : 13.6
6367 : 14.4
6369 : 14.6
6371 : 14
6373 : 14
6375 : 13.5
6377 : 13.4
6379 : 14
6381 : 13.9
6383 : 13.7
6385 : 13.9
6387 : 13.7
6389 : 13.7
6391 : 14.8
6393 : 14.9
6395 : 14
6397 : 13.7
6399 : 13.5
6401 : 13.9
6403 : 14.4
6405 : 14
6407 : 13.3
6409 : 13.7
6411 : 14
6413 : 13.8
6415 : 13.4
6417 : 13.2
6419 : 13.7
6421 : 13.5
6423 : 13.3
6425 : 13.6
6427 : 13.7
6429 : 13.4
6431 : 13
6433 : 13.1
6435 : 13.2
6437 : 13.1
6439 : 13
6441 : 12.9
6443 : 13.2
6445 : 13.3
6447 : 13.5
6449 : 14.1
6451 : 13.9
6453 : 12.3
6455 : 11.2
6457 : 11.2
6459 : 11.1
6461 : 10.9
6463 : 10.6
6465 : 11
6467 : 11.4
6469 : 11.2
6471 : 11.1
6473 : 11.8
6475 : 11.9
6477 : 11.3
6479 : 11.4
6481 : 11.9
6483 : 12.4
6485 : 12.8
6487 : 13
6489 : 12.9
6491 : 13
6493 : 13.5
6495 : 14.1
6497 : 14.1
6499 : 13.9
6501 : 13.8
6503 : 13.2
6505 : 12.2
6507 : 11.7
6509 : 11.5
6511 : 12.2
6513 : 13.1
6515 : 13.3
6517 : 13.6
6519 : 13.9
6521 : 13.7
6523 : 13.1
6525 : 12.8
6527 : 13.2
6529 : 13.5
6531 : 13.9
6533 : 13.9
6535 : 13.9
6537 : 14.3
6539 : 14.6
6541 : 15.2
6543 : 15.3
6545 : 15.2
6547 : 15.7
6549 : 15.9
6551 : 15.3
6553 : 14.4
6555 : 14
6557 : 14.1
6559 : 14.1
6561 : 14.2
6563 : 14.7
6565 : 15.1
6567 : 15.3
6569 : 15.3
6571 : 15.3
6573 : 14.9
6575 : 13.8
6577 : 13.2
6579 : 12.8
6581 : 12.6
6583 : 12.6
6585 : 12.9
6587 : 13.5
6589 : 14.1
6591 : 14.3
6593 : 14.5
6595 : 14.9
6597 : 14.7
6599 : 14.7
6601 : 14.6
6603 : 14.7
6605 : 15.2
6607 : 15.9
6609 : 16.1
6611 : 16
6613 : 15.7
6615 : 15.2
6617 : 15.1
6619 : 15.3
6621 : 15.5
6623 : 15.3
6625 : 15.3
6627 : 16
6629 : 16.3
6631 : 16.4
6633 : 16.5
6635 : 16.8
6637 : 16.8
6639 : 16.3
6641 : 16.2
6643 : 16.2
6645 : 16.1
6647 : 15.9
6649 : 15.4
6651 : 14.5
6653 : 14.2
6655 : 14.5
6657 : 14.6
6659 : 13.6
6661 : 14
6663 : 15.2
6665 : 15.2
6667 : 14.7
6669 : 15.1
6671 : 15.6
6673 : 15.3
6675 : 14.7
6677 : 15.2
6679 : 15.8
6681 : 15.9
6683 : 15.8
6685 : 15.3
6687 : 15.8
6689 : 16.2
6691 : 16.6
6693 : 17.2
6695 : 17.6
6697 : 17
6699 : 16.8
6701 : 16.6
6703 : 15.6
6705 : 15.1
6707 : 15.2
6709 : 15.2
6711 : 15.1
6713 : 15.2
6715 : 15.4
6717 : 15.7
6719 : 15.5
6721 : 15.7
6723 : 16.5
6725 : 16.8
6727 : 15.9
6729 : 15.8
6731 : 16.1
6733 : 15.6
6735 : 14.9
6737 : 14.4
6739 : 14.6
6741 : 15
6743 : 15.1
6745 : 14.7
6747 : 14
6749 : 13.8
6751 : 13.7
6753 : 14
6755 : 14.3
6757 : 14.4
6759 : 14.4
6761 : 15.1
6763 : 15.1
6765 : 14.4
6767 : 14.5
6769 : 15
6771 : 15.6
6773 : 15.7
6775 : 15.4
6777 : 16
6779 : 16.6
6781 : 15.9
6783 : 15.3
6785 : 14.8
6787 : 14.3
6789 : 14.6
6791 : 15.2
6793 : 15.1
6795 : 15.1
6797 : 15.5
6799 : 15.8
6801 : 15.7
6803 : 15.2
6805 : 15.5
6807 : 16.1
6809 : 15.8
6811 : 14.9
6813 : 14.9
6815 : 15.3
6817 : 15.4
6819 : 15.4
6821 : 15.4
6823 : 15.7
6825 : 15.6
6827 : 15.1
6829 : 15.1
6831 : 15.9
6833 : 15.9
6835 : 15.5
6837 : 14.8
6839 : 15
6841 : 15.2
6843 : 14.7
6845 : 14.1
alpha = 1.30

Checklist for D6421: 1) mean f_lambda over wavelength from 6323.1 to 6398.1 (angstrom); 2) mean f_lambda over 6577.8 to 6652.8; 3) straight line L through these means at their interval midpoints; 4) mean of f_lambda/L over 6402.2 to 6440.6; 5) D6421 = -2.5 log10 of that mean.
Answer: 0.067 mag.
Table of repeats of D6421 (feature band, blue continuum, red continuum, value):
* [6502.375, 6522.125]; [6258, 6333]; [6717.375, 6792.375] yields 0.13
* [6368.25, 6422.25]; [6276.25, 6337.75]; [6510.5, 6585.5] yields 0.02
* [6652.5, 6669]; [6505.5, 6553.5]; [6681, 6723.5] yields 0.07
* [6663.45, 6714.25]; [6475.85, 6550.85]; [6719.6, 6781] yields -0.08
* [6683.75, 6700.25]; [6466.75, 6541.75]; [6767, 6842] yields -0.15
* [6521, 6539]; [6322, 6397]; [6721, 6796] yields 0.07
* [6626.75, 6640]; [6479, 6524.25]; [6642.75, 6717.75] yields -0.11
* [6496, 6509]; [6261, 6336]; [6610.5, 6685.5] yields 0.14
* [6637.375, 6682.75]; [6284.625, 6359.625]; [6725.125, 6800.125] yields -0.03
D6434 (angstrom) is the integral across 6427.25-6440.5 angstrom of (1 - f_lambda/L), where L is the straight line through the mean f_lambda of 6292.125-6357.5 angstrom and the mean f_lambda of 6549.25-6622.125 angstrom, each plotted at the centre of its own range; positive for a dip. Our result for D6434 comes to 1.1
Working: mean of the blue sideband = 14.1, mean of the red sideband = 14.6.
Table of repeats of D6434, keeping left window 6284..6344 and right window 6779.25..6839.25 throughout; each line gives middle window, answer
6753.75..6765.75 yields 0.49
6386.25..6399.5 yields 0.32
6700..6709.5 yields -0.28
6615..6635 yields -1.12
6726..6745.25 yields -0.06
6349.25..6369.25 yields 0.28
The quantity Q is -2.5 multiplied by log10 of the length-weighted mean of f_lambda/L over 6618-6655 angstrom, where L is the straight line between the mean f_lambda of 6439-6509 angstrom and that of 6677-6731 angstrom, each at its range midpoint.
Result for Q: -0.06 mag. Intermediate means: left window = 12.4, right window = 16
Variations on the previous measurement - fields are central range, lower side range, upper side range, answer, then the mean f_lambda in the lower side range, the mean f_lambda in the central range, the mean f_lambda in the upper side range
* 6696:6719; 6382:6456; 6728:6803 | -0.07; 13.5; 15.7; 15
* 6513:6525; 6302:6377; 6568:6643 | 0.10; 14.1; 13.4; 15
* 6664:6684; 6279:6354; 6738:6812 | -0.04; 14.1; 15.3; 15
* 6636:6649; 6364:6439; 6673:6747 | -0.06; 13.7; 16.2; 15.7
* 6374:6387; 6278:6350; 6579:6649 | 0.05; 14.1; 13.7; 15.2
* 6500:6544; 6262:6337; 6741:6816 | 0.08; 14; 13.4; 15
